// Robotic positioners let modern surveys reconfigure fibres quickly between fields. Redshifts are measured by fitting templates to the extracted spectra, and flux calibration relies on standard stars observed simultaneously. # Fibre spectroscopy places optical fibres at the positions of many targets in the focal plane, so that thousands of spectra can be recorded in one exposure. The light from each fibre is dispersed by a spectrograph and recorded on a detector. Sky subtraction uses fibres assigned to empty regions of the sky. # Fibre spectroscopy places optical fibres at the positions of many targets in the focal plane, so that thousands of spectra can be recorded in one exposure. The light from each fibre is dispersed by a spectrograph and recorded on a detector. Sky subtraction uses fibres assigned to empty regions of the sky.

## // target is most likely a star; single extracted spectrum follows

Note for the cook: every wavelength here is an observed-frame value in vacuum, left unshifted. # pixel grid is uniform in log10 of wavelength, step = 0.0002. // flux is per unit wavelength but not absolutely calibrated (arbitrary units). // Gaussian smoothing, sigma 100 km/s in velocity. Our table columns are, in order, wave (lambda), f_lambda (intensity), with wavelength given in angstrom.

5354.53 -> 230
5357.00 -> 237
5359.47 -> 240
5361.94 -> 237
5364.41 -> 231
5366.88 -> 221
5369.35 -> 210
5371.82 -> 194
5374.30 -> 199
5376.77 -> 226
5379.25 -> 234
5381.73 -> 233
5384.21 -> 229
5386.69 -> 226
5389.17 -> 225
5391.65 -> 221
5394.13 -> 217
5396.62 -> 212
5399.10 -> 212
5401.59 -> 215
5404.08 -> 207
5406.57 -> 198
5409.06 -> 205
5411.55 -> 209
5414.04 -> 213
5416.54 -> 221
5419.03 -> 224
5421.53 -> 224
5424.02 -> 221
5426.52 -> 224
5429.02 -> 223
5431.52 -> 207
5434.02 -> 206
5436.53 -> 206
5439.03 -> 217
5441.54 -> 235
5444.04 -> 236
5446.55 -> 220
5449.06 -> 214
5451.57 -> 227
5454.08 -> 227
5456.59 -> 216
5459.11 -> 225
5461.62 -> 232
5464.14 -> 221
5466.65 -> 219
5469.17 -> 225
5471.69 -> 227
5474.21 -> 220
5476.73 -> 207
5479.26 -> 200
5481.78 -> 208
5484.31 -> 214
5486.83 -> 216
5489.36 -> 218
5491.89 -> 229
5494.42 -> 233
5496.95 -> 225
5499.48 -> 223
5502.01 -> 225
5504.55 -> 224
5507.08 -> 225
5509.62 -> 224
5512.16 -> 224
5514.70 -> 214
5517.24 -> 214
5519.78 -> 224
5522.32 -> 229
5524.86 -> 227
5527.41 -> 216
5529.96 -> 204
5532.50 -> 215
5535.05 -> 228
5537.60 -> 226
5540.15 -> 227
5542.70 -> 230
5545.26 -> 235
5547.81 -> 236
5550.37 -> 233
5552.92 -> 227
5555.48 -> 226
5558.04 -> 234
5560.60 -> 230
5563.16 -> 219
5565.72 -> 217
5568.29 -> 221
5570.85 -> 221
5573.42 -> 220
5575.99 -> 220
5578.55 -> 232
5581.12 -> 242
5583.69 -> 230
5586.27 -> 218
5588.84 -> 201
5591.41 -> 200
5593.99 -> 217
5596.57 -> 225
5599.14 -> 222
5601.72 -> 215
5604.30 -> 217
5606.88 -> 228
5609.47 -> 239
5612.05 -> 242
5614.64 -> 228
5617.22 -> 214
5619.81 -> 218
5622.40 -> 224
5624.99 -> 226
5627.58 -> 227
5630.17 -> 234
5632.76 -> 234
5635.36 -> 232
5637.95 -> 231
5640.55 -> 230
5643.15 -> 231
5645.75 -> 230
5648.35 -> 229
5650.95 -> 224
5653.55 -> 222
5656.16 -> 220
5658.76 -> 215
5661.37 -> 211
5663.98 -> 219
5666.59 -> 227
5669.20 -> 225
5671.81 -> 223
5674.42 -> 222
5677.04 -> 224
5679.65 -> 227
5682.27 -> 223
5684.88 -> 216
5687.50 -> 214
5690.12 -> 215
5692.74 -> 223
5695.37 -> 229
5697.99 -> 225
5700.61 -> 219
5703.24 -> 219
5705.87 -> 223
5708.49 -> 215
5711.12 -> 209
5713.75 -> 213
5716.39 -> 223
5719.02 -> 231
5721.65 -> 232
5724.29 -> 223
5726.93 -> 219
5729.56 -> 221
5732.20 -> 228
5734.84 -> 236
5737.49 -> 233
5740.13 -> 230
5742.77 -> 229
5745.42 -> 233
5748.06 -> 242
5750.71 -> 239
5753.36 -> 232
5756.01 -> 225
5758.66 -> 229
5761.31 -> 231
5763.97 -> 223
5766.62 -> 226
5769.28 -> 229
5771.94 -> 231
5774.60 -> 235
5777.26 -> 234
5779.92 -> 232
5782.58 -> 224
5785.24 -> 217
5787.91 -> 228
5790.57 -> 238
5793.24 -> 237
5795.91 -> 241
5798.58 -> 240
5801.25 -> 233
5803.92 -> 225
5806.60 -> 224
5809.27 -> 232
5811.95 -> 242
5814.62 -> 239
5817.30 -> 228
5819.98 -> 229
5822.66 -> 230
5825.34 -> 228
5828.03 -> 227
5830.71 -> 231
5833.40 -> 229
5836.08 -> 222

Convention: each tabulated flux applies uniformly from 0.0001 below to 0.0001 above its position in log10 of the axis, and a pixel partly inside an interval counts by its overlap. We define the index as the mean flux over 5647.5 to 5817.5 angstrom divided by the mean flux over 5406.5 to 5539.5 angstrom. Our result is 1.0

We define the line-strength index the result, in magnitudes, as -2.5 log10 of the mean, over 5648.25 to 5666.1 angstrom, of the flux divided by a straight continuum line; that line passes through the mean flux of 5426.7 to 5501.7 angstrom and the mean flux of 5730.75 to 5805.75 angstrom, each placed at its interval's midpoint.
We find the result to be 0.04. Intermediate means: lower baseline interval 220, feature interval 220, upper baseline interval 231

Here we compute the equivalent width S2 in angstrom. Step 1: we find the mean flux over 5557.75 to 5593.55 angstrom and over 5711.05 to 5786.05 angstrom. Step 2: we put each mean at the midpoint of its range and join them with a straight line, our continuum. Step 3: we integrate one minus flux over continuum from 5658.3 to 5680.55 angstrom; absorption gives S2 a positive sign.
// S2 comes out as 0.35 angstrom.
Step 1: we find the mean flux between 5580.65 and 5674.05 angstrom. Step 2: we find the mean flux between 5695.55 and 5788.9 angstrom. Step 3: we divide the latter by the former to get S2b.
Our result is 1.0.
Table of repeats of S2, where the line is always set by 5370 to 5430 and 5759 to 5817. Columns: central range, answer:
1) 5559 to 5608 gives 0.7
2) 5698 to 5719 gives 0.9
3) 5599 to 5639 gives -0.3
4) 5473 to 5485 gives 0.6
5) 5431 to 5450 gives 0.0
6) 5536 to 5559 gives -0.8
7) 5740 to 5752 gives -0.3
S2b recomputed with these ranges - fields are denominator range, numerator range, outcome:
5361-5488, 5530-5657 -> 1.03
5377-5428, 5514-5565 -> 1.03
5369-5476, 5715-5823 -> 1.05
